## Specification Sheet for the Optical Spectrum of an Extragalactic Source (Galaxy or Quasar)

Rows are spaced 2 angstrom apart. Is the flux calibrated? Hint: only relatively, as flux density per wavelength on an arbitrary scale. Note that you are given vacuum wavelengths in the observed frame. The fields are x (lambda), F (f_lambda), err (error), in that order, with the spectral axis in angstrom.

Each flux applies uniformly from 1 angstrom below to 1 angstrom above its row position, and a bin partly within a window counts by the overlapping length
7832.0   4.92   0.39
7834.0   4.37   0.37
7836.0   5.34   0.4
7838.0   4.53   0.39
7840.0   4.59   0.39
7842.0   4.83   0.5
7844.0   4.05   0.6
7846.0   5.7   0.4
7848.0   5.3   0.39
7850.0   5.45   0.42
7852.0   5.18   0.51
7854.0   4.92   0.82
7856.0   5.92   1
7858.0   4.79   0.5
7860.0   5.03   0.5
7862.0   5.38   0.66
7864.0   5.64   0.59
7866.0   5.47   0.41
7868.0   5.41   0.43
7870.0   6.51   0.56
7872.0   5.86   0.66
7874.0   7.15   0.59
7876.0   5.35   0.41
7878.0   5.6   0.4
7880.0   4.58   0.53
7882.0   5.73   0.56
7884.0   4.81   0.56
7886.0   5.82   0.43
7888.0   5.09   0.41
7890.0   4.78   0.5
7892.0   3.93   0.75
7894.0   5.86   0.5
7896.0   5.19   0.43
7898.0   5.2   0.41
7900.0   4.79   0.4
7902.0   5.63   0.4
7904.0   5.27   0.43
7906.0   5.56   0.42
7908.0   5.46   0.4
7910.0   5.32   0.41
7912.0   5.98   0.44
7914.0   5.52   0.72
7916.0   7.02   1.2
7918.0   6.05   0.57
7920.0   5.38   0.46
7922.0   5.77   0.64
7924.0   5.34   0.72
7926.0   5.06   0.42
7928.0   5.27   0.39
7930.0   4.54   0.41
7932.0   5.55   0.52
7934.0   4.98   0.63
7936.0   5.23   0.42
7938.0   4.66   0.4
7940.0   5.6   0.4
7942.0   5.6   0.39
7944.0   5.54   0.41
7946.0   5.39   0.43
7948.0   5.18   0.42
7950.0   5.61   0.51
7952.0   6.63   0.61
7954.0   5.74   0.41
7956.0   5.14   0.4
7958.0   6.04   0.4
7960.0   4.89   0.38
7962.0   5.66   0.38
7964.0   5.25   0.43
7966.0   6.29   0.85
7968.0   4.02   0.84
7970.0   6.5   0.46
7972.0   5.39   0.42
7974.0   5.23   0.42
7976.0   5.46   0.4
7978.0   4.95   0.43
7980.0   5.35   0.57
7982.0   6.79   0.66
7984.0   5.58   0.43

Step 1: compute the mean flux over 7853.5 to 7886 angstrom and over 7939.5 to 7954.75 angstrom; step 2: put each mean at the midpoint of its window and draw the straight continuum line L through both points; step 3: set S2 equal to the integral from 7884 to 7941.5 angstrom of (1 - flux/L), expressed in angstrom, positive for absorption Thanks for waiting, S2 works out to 2.6 angstrom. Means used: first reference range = 5.53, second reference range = 5.66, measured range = 5.34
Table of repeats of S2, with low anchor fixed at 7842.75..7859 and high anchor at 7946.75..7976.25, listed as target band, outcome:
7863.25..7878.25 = -1.91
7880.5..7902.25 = 0.66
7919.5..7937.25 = 0.65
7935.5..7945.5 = 0.24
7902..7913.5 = -0.38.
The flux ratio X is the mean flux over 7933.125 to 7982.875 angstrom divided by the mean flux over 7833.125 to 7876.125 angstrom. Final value 1.03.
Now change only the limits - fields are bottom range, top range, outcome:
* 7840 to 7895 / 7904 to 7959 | 1.04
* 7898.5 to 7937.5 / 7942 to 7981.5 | 1.01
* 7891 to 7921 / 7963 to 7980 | 0.98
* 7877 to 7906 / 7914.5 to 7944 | 1.05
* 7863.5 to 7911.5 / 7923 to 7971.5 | 1.00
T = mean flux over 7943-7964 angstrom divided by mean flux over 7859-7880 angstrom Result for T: 1.0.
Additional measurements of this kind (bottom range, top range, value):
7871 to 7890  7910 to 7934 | 1.01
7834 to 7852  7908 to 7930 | 1.13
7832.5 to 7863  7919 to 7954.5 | 1.07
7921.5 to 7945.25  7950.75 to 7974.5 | 1.06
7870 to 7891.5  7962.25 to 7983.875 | 1.01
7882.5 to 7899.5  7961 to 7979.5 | 1.06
